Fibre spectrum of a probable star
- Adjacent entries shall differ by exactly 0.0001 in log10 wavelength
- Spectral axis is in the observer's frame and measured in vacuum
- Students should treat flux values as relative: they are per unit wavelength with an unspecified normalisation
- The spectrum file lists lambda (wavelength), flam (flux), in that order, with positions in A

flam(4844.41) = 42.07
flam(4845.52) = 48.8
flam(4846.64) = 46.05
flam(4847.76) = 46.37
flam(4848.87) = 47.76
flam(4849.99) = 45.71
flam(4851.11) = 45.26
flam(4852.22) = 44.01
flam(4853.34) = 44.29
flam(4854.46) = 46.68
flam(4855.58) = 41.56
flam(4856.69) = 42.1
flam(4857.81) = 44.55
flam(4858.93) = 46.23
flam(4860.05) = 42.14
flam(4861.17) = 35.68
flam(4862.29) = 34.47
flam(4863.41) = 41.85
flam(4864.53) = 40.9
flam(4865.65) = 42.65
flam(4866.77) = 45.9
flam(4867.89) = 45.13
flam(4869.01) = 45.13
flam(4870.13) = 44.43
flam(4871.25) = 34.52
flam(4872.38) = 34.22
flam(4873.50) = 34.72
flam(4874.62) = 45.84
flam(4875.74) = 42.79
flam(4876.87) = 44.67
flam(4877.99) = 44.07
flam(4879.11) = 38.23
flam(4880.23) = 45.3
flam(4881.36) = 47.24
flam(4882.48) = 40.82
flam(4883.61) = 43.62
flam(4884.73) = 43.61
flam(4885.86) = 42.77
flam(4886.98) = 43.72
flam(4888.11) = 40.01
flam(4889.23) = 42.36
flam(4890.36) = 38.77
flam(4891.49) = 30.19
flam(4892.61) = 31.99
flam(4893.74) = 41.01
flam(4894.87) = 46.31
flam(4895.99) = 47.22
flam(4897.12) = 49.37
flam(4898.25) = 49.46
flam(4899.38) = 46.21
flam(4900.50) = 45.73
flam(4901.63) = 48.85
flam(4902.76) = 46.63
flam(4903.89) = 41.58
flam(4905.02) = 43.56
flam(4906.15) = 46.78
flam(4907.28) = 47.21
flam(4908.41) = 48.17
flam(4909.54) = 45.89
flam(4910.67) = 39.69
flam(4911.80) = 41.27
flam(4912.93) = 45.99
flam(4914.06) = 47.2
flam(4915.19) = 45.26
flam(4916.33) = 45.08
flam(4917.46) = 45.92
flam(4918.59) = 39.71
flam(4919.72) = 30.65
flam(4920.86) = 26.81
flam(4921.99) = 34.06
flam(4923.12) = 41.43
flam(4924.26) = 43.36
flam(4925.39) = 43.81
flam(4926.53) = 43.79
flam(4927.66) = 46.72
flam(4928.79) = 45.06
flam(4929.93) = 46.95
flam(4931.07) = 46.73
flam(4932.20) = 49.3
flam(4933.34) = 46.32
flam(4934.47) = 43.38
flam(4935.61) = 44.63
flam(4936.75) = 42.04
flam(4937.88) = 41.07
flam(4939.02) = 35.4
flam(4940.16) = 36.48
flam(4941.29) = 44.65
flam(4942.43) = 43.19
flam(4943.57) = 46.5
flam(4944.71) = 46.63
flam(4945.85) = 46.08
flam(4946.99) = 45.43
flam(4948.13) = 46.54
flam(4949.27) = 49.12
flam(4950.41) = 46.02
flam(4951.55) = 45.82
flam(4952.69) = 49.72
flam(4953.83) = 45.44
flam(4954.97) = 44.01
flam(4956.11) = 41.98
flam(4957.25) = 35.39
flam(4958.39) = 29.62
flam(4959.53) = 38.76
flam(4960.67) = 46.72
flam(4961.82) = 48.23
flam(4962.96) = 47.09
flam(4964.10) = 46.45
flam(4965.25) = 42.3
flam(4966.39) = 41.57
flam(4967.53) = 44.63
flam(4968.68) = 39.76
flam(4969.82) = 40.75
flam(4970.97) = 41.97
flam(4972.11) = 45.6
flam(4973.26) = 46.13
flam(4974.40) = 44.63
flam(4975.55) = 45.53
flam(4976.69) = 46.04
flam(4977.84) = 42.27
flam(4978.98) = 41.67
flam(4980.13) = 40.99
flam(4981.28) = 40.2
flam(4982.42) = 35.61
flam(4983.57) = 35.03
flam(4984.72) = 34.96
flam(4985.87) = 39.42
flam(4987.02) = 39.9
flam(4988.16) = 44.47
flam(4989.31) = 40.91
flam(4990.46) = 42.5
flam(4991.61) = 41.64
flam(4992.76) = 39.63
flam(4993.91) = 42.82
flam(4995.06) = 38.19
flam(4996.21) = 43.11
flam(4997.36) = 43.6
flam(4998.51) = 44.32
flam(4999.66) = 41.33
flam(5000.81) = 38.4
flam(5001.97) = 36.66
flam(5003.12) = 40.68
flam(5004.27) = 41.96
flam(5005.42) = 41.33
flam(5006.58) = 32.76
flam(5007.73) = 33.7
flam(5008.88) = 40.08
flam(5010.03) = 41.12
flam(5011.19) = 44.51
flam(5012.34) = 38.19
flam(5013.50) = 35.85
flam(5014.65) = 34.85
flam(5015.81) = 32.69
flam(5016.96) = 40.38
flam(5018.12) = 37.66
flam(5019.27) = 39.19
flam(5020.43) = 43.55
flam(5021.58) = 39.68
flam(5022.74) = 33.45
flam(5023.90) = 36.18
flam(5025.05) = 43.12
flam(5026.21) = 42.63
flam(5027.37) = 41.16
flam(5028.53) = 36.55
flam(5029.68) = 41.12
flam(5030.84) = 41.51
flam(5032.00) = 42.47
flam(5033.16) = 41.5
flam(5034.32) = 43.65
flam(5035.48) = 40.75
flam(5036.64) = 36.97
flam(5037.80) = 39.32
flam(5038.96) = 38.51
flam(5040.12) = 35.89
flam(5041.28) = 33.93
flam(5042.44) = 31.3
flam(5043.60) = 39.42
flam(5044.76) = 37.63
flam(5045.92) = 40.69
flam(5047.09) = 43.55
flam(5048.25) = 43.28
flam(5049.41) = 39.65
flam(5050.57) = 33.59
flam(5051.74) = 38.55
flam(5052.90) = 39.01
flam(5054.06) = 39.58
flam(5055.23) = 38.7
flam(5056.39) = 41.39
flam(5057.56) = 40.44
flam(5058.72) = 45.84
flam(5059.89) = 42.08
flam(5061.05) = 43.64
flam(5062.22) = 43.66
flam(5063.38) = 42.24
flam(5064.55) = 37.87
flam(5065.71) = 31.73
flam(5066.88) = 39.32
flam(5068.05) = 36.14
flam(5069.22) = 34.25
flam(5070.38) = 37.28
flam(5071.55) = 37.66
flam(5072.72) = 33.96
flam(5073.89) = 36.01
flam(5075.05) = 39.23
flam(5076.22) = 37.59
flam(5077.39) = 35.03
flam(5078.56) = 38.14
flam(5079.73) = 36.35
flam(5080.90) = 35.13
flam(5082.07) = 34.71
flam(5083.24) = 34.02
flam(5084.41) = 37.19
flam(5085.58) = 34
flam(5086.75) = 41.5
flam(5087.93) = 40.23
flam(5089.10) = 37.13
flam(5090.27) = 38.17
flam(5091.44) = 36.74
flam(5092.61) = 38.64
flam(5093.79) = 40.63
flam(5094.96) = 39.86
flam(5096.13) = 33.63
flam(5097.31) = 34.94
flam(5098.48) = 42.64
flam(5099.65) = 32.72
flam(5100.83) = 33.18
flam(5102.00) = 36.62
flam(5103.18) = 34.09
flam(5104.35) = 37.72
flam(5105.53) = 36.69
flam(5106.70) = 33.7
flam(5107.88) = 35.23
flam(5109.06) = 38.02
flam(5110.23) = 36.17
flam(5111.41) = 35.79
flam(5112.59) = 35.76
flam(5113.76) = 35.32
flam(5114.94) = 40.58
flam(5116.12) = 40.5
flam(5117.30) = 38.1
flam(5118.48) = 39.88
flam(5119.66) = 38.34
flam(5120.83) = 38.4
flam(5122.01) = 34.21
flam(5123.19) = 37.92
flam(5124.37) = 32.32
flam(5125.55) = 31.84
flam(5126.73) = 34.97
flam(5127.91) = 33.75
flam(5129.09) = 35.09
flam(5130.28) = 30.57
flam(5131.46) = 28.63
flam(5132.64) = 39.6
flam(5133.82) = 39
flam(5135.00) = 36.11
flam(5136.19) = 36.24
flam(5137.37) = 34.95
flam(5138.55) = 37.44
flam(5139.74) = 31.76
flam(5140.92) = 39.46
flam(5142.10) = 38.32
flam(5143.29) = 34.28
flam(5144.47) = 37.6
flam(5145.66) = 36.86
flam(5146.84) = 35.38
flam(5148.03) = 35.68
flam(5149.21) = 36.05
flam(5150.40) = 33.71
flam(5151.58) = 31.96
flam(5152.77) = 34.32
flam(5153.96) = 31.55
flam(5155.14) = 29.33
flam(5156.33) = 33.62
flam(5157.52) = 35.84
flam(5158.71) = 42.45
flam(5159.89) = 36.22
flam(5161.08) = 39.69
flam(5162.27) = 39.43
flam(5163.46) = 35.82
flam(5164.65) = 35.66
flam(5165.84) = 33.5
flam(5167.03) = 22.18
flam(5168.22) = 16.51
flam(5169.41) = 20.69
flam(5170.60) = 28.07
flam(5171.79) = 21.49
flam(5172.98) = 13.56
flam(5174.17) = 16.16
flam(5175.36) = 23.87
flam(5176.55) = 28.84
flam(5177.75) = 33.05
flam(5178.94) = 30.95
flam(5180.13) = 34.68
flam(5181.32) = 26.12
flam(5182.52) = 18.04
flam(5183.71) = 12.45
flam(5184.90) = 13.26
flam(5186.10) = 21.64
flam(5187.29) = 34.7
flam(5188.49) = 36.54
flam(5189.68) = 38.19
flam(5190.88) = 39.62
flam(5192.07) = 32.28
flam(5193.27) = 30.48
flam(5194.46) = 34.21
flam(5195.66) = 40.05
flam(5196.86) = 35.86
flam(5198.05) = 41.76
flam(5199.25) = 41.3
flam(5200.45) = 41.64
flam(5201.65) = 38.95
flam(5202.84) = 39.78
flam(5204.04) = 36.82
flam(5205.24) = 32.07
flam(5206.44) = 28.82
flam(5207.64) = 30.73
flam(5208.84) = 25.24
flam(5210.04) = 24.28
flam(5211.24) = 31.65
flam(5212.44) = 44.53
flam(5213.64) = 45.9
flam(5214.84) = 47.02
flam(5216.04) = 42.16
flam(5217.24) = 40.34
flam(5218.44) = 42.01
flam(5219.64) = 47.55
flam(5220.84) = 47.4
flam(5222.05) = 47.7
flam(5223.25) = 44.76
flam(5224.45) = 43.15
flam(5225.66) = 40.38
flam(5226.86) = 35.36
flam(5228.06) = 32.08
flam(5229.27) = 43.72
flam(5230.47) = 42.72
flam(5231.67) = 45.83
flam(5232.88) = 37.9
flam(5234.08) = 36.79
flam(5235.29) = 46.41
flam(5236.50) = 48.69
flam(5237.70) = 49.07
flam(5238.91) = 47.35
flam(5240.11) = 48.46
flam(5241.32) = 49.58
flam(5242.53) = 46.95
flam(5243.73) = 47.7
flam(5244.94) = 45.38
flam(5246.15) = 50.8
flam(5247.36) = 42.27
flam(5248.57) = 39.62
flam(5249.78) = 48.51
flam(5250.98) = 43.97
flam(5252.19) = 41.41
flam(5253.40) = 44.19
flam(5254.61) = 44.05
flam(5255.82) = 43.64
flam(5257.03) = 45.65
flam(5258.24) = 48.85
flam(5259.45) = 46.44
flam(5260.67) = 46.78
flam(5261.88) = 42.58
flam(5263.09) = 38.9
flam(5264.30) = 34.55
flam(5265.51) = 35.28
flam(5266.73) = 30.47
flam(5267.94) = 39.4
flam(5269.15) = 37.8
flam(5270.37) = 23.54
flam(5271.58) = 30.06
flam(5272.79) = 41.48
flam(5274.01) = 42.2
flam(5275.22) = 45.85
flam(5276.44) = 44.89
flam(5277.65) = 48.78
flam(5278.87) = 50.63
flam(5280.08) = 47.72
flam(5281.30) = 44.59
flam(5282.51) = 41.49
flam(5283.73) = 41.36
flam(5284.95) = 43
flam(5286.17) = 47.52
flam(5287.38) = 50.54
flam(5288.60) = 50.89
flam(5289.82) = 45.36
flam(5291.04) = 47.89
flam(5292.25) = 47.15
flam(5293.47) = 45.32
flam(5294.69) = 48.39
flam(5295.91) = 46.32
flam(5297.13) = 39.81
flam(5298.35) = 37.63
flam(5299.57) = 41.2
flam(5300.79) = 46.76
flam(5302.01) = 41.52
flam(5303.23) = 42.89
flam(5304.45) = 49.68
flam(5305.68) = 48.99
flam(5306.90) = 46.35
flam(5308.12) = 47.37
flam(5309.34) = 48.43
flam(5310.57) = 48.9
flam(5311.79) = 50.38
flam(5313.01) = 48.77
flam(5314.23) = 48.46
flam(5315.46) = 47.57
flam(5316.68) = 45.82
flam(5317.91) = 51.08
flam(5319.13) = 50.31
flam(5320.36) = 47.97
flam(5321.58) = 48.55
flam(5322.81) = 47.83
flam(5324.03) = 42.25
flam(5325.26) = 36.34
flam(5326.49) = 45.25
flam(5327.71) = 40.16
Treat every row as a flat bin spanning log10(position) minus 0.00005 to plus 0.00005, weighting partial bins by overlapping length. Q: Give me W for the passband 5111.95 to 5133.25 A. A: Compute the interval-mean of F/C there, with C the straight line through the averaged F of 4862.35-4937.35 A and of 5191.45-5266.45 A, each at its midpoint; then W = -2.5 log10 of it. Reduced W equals 0.17 mag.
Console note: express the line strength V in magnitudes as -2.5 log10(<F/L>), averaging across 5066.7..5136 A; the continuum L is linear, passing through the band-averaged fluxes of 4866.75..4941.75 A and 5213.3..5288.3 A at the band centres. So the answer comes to 0.18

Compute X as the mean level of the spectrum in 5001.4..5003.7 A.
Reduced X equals 38.8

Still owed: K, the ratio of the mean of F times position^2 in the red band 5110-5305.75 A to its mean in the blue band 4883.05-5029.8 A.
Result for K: 1.00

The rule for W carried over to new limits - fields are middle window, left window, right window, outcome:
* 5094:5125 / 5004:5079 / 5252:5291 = 0.09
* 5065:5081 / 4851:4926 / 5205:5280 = 0.16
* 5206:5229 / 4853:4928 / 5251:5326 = 0.13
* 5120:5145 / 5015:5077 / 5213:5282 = 0.15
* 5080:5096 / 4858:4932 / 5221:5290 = 0.15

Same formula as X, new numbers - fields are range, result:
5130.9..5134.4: 35.8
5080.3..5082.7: 34.9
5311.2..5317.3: 48.2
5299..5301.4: 44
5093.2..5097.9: 37.3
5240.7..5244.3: 48.1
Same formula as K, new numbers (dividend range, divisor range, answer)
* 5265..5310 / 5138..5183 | 1.46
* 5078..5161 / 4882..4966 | 0.90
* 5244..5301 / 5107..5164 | 1.27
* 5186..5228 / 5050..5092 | 1.05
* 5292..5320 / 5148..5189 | 1.69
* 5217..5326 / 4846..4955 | 1.18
